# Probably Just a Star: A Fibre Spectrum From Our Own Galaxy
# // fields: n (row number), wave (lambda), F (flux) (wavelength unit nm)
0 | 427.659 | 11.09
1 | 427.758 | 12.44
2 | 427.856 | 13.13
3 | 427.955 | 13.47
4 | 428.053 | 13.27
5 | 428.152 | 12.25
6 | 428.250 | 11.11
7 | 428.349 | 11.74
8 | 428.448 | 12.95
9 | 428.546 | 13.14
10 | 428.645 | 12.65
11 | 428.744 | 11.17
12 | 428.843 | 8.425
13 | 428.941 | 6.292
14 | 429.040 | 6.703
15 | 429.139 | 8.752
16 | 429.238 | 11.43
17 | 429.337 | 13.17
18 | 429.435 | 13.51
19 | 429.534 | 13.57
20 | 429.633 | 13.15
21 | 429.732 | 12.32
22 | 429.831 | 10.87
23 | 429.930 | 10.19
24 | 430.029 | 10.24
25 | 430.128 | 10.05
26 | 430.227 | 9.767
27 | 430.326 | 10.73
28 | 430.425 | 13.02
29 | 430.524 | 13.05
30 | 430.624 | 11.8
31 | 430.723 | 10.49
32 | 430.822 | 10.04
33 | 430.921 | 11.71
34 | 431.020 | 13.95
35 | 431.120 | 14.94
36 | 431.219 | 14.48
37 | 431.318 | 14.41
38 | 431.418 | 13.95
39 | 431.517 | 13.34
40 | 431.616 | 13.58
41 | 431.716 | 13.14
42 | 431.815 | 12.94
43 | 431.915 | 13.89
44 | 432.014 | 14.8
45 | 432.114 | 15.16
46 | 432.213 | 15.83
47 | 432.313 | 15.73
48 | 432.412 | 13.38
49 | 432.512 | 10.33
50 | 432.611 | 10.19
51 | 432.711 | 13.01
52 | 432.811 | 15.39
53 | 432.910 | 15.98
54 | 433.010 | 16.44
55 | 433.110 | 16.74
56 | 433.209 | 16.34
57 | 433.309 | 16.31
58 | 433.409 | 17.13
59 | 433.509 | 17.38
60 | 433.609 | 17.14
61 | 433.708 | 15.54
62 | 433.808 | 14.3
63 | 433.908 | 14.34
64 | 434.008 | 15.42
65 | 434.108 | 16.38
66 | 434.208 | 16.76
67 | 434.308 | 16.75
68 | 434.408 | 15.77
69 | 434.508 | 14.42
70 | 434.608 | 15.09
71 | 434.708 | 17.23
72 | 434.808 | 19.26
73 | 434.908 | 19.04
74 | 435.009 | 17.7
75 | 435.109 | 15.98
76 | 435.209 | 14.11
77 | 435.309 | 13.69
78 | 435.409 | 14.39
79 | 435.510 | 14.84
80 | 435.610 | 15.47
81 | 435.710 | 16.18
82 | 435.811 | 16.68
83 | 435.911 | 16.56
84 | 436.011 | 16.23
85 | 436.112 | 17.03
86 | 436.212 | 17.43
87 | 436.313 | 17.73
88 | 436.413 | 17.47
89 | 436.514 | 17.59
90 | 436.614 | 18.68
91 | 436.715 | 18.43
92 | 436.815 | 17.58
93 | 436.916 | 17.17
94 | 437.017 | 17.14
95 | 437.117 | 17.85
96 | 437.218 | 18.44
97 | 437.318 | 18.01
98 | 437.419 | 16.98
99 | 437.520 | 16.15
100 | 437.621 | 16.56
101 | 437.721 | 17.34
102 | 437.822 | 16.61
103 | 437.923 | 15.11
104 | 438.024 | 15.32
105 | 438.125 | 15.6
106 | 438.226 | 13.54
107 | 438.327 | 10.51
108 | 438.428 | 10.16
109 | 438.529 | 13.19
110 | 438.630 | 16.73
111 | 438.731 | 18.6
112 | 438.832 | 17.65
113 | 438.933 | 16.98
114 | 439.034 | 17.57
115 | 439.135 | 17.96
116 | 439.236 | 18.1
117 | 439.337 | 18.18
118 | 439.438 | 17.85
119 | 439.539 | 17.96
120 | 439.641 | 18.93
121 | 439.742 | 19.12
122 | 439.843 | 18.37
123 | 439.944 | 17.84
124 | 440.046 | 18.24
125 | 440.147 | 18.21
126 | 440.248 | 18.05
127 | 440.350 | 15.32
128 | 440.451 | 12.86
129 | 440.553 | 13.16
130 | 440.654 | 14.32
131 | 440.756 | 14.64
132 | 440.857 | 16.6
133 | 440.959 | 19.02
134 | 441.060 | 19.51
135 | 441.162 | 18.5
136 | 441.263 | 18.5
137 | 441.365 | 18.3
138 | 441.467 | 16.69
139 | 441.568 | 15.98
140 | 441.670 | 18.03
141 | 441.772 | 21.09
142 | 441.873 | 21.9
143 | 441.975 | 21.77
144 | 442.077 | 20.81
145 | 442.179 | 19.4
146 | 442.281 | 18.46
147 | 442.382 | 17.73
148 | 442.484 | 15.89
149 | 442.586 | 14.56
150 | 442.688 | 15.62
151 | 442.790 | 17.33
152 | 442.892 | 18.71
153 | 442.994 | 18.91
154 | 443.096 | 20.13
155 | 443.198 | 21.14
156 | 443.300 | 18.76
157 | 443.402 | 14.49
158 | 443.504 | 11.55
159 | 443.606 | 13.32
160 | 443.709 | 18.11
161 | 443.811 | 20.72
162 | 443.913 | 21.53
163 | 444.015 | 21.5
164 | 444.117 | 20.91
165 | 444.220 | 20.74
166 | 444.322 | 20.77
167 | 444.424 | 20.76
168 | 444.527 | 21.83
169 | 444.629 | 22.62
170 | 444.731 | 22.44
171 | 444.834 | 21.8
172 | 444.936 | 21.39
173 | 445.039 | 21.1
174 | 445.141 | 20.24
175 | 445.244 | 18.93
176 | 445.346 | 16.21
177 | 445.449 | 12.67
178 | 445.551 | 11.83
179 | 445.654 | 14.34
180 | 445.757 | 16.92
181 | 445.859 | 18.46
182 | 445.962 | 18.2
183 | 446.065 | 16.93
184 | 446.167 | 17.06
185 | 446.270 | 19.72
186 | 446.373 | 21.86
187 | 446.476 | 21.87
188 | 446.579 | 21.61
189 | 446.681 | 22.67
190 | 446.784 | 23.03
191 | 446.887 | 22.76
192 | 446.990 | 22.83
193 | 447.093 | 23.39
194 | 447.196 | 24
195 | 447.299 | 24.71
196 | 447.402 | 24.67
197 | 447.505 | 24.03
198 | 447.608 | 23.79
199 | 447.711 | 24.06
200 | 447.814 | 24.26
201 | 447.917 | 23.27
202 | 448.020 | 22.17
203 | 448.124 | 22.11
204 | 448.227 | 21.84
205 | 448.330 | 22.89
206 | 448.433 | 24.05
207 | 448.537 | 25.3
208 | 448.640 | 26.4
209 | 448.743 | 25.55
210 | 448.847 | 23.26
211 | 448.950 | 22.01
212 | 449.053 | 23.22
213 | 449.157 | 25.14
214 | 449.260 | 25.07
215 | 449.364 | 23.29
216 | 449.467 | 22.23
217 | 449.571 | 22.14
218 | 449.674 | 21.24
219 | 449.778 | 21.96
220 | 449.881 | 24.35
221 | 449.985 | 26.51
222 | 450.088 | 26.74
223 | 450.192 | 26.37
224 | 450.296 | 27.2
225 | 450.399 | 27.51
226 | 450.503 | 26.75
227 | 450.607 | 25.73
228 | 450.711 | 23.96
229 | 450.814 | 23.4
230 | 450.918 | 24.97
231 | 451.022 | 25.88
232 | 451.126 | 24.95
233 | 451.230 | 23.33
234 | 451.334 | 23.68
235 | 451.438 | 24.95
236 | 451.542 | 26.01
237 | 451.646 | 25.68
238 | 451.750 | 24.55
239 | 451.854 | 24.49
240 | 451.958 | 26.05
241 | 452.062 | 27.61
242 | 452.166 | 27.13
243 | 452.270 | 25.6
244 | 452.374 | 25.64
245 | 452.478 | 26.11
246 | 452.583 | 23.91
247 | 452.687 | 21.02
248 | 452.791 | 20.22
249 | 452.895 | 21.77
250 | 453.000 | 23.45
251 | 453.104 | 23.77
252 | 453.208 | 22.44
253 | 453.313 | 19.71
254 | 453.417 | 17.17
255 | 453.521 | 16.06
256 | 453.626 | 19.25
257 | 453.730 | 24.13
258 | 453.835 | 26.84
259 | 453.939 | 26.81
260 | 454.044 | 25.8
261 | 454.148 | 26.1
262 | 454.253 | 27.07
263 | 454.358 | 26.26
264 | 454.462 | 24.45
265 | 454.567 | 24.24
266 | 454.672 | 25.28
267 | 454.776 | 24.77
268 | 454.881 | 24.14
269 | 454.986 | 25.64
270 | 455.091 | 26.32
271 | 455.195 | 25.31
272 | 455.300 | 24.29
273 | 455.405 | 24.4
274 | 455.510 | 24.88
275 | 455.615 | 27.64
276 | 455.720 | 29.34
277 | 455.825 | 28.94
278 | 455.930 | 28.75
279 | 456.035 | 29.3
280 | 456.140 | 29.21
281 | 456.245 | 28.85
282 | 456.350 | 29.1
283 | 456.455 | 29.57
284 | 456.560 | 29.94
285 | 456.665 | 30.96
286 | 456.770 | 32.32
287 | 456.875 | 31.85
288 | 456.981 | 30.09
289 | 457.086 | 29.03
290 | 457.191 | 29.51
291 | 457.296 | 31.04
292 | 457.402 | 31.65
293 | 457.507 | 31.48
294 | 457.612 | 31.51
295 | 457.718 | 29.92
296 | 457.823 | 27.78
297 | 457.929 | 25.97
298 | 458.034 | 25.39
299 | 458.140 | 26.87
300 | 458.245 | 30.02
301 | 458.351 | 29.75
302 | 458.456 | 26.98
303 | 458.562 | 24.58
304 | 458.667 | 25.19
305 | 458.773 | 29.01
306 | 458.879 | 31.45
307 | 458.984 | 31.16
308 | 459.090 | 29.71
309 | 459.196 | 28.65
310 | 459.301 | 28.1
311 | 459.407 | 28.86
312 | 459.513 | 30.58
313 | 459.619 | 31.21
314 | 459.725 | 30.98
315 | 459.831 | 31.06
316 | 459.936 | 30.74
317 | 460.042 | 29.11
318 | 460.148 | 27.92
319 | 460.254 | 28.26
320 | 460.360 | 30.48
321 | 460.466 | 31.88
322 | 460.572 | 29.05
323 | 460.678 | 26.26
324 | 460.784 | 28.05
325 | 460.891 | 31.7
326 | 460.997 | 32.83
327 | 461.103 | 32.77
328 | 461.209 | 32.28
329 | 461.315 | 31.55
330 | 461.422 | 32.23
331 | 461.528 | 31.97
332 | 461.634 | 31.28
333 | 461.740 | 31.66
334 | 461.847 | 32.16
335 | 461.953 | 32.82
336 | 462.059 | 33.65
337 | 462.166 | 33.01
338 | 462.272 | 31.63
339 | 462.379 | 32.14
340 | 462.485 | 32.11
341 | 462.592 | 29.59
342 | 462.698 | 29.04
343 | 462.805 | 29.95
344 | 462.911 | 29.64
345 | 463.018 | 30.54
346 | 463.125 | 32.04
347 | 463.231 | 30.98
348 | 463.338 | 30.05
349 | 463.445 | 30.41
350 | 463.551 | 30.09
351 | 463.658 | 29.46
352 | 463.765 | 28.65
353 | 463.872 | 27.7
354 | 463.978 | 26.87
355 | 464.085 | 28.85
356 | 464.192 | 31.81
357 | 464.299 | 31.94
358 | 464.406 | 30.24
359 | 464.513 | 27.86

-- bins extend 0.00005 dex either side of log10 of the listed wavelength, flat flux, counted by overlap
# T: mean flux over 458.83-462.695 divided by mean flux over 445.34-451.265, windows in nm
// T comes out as 1.36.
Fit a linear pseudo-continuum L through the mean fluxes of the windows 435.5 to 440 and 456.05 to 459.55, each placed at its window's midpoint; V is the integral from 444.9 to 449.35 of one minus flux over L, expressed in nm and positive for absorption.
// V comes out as 0.22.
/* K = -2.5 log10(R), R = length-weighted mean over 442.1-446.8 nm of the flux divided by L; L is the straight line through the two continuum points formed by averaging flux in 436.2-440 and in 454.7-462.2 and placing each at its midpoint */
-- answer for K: 0.11 mag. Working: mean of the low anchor 16.9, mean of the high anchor 29.3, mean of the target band 18.8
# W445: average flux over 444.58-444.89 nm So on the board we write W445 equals 22.3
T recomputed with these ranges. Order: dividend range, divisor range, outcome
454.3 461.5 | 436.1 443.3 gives 1.66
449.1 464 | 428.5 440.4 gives 1.84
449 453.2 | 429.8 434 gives 1.80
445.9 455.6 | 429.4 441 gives 1.55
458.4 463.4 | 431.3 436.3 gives 1.97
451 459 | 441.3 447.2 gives 1.38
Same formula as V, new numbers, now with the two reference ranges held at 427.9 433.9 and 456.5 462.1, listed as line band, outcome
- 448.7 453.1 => 0.075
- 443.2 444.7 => 0.115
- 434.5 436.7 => -0.108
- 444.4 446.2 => 0.255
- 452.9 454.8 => 0.234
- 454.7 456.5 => 0.049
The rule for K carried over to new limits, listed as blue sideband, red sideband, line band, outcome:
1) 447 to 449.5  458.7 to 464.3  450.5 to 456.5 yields 0.06 mag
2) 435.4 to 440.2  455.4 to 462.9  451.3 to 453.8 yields 0.11 mag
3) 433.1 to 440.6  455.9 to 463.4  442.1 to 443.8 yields 0.17 mag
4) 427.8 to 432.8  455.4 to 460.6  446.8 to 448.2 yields -0.03 mag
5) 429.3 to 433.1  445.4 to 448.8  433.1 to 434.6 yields -0.11 mag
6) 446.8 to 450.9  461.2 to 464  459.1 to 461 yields 0.00 mag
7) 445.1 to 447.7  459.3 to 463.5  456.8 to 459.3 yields -0.03 mag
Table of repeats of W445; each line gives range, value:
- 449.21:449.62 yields 23.1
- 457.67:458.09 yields 27.2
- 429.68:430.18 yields 10.7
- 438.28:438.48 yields 10.3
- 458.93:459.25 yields 29.9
